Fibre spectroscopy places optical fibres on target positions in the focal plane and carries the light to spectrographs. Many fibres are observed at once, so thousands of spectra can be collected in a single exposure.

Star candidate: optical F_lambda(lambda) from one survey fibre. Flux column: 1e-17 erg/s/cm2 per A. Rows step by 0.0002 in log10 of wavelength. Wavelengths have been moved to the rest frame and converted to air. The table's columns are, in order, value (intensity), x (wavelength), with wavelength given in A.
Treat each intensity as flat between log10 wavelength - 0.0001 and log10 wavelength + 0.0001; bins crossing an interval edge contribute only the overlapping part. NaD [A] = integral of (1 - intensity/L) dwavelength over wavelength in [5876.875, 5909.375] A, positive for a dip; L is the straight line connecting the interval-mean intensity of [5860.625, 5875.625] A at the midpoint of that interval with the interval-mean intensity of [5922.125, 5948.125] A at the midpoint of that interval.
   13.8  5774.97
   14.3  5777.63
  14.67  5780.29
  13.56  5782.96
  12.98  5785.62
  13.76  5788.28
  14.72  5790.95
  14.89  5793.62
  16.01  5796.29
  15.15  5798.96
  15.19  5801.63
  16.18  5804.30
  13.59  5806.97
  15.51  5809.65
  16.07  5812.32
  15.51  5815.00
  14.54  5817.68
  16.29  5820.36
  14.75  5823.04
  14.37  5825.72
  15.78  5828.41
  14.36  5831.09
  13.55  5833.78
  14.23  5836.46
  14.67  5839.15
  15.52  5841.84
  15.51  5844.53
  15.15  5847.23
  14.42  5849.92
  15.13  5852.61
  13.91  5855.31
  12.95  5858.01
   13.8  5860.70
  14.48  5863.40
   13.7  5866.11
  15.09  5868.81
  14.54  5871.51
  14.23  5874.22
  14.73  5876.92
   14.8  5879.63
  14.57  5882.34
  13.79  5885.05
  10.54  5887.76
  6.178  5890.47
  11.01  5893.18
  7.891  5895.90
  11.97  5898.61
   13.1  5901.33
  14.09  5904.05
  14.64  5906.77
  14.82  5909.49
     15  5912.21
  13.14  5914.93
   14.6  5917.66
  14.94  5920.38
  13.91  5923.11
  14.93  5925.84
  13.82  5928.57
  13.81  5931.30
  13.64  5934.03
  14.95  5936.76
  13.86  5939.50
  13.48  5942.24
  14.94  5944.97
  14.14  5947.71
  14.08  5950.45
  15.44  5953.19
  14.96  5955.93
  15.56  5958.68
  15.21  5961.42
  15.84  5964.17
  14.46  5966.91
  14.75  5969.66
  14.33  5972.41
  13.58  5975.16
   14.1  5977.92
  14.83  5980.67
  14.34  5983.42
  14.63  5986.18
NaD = 4.6 A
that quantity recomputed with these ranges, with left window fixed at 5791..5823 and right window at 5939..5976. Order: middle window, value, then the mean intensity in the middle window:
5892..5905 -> 2.93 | 11.5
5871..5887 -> 0.75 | 14.3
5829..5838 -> 0.59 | 14.2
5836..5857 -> 0.45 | 14.8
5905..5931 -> 0.76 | 14.4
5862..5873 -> 0.44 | 14.4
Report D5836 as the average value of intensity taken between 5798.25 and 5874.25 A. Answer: 14.8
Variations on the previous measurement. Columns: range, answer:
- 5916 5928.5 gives 14.5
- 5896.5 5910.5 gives 13.4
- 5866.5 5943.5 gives 13.4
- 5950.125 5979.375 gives 14.8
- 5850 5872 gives 14.2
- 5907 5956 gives 14.4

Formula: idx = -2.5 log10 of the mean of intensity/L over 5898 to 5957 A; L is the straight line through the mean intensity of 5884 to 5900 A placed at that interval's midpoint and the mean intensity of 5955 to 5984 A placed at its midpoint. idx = -0.17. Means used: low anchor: 10.2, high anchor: 14.7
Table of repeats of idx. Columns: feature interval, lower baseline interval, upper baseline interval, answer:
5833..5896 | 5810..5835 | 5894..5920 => 0.044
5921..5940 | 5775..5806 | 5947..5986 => 0.038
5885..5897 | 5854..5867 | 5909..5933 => 0.424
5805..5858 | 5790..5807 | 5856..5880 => -0.007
